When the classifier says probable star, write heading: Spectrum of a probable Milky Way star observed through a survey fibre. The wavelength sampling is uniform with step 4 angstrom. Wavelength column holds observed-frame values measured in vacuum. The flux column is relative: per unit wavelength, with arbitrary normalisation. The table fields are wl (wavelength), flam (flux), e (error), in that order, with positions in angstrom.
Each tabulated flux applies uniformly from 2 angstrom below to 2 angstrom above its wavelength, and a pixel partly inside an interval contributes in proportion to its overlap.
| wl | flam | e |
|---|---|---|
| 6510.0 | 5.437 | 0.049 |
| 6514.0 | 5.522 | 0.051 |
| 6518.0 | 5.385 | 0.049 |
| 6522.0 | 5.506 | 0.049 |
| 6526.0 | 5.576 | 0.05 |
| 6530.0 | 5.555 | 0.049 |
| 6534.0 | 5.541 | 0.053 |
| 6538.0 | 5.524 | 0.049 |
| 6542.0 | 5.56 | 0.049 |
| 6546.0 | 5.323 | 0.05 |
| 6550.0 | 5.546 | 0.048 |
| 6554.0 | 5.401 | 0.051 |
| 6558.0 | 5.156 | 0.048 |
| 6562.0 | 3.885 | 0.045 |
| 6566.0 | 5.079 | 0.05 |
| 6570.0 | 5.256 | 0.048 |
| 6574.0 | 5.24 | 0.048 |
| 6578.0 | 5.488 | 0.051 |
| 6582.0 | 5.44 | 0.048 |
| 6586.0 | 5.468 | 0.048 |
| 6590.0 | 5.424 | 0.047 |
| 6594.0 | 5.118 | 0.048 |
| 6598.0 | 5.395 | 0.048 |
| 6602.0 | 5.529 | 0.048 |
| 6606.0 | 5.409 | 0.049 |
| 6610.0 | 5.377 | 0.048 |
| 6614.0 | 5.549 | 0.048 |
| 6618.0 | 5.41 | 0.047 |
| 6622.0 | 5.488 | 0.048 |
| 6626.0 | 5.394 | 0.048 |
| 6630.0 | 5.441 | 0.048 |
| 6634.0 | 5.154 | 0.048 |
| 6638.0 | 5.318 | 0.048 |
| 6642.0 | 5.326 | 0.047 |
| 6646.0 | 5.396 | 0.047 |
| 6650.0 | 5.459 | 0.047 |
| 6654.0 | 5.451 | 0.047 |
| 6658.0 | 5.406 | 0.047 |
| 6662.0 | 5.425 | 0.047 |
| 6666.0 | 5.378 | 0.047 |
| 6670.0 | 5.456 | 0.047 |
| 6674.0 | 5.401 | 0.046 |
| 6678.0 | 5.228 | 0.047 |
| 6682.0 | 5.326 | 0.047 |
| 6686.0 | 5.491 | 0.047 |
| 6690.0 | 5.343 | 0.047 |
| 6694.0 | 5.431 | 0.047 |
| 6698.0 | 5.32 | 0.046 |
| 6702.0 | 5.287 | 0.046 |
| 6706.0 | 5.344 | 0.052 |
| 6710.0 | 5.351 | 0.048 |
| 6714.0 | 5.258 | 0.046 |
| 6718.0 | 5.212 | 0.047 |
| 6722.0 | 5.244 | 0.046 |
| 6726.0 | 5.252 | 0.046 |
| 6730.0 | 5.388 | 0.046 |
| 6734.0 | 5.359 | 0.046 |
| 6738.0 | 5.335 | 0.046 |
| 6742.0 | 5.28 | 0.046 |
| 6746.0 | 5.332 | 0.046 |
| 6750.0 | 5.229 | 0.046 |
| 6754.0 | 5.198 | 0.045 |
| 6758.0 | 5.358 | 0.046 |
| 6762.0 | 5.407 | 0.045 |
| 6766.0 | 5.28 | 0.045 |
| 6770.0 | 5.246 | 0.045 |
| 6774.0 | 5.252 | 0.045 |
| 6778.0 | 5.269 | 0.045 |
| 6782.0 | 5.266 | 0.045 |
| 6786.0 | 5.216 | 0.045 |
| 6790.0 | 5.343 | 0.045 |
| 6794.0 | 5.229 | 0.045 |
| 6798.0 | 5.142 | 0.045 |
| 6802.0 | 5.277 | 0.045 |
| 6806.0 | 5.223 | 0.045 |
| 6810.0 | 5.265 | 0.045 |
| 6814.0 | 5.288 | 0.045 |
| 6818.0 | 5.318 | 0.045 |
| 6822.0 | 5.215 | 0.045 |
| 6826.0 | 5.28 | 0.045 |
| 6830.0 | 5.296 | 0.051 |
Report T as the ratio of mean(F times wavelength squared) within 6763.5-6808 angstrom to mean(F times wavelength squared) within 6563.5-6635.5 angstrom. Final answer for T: 1.0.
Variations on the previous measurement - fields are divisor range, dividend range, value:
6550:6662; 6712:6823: 1.04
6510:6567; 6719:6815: 1.06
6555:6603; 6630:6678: 1.06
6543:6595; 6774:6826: 1.08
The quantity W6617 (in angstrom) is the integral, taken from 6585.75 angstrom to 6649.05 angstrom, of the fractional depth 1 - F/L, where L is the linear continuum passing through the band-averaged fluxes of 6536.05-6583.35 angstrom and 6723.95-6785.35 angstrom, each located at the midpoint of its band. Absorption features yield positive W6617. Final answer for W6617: -1.6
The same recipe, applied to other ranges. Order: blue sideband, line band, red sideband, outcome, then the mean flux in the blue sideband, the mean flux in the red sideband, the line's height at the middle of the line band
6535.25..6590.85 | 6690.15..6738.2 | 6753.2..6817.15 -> -0.4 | 5.27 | 5.27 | 5.27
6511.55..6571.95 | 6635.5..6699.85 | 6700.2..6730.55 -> -1.0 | 5.32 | 5.29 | 5.3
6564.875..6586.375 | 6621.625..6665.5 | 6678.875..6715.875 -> -0.4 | 5.33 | 5.35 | 5.34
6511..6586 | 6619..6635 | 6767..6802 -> -0.2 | 5.34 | 5.25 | 5.31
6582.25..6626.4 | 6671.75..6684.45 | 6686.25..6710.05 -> 0.1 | 5.42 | 5.36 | 5.37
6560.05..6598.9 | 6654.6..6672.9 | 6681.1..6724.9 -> -0.5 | 5.17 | 5.33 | 5.28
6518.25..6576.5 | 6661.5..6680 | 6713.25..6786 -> -0.3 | 5.3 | 5.29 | 5.29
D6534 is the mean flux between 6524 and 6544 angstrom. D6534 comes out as 5.55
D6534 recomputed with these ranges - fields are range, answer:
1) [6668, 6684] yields 5.35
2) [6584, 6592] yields 5.45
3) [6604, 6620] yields 5.44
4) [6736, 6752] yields 5.29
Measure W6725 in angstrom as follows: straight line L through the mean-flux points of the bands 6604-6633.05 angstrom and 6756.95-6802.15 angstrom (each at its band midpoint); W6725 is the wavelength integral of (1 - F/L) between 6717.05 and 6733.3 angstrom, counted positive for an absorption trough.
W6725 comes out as 0.1 angstrom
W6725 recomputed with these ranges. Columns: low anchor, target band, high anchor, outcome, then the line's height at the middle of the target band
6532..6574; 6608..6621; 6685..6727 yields -0.5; 5.26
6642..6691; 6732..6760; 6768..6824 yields 0.0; 5.31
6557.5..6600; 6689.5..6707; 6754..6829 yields -0.4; 5.23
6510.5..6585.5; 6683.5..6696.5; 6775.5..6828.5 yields -0.3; 5.29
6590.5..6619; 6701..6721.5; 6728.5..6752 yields 0.2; 5.34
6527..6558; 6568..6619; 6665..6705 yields 0.4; 5.43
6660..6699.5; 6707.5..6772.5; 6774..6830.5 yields 0.3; 5.32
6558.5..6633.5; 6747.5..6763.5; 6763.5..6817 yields -0.1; 5.26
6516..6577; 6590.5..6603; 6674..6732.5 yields -0.1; 5.31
